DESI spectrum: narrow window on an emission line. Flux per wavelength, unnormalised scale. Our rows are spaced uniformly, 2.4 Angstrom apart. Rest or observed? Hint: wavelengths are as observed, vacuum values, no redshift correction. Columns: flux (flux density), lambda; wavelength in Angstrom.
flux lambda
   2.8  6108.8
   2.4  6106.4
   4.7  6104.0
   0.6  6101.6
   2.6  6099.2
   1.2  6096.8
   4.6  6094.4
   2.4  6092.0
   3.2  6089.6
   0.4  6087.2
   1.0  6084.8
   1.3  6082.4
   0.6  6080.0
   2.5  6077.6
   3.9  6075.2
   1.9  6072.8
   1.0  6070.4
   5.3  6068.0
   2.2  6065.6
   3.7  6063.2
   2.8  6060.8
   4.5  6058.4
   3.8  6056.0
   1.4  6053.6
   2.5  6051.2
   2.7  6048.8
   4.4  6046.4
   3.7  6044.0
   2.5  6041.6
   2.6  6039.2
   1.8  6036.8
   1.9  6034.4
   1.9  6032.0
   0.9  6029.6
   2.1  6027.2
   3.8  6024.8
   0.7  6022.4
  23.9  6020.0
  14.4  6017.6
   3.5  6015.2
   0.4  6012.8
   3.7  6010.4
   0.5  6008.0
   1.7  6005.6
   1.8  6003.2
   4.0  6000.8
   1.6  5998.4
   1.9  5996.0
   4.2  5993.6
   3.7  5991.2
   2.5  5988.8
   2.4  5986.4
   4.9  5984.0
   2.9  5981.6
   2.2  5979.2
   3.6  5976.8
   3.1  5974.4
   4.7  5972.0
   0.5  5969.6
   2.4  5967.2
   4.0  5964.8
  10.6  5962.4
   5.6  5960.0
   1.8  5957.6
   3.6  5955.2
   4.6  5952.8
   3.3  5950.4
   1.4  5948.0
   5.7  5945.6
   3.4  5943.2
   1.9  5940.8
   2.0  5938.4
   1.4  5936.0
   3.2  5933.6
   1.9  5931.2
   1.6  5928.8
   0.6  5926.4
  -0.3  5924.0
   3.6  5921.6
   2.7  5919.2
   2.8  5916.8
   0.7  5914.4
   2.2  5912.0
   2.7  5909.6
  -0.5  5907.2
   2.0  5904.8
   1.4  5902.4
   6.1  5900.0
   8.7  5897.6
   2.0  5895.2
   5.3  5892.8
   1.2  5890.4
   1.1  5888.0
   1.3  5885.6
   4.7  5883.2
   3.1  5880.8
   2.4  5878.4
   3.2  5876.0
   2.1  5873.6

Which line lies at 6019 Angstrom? [O III]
